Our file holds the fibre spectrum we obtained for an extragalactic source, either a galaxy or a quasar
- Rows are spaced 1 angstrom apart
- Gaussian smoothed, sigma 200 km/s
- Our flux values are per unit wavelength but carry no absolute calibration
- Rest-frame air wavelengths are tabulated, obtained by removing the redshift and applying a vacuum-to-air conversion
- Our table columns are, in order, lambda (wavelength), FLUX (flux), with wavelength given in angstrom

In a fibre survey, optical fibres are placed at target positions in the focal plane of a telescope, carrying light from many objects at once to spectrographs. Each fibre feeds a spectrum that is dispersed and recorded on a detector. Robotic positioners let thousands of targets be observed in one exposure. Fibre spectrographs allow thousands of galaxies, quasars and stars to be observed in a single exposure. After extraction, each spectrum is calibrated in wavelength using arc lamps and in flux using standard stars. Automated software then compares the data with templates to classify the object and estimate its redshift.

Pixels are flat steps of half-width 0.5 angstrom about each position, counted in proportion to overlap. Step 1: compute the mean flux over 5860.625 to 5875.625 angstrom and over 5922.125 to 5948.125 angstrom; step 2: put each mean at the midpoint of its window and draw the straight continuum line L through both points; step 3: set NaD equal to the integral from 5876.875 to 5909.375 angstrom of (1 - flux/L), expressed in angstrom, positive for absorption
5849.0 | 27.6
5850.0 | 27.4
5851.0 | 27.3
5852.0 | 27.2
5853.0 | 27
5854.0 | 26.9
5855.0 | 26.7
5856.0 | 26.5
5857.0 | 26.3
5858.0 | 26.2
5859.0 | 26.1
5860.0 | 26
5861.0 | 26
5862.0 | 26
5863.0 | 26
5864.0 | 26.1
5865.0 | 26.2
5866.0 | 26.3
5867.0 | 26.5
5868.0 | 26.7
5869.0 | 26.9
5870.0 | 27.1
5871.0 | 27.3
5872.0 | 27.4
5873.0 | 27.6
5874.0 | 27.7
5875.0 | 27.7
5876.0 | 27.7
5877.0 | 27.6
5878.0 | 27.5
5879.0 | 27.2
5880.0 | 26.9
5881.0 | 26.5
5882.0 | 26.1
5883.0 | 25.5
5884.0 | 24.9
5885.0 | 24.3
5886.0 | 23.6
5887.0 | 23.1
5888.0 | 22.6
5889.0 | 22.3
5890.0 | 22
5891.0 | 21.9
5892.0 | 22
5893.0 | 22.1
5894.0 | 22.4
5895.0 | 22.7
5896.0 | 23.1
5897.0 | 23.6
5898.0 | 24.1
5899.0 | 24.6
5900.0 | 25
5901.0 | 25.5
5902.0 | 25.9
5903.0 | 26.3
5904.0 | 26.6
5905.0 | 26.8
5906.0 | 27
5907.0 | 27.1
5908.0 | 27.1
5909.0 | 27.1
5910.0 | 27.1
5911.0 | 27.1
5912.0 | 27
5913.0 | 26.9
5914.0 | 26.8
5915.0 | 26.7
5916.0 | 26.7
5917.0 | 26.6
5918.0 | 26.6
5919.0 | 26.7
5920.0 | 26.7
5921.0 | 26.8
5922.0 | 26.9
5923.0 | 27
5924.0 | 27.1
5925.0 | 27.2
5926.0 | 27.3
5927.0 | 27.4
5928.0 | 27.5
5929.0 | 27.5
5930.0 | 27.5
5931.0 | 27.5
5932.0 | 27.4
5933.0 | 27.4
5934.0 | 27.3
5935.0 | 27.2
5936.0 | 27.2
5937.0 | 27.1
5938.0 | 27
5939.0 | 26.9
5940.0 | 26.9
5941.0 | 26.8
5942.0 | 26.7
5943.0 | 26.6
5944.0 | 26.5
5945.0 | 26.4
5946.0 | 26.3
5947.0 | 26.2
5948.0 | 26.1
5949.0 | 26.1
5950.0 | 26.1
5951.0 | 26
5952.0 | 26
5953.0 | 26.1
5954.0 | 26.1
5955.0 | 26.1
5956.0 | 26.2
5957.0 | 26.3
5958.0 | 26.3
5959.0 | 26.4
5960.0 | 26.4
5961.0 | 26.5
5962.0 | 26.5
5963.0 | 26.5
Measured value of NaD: 2.45 angstrom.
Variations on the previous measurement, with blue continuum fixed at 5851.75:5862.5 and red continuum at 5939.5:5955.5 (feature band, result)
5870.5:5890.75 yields 0.51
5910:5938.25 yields -0.79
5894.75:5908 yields 0.50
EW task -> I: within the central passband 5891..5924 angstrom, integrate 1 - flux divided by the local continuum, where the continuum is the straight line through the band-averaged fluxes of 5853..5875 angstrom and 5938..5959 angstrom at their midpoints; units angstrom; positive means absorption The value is 0.9 angstrom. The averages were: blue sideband 26.6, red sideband 26.4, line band 25.7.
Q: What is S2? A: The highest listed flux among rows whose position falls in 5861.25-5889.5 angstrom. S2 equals 27.7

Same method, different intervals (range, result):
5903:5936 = 27.5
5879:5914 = 27.2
